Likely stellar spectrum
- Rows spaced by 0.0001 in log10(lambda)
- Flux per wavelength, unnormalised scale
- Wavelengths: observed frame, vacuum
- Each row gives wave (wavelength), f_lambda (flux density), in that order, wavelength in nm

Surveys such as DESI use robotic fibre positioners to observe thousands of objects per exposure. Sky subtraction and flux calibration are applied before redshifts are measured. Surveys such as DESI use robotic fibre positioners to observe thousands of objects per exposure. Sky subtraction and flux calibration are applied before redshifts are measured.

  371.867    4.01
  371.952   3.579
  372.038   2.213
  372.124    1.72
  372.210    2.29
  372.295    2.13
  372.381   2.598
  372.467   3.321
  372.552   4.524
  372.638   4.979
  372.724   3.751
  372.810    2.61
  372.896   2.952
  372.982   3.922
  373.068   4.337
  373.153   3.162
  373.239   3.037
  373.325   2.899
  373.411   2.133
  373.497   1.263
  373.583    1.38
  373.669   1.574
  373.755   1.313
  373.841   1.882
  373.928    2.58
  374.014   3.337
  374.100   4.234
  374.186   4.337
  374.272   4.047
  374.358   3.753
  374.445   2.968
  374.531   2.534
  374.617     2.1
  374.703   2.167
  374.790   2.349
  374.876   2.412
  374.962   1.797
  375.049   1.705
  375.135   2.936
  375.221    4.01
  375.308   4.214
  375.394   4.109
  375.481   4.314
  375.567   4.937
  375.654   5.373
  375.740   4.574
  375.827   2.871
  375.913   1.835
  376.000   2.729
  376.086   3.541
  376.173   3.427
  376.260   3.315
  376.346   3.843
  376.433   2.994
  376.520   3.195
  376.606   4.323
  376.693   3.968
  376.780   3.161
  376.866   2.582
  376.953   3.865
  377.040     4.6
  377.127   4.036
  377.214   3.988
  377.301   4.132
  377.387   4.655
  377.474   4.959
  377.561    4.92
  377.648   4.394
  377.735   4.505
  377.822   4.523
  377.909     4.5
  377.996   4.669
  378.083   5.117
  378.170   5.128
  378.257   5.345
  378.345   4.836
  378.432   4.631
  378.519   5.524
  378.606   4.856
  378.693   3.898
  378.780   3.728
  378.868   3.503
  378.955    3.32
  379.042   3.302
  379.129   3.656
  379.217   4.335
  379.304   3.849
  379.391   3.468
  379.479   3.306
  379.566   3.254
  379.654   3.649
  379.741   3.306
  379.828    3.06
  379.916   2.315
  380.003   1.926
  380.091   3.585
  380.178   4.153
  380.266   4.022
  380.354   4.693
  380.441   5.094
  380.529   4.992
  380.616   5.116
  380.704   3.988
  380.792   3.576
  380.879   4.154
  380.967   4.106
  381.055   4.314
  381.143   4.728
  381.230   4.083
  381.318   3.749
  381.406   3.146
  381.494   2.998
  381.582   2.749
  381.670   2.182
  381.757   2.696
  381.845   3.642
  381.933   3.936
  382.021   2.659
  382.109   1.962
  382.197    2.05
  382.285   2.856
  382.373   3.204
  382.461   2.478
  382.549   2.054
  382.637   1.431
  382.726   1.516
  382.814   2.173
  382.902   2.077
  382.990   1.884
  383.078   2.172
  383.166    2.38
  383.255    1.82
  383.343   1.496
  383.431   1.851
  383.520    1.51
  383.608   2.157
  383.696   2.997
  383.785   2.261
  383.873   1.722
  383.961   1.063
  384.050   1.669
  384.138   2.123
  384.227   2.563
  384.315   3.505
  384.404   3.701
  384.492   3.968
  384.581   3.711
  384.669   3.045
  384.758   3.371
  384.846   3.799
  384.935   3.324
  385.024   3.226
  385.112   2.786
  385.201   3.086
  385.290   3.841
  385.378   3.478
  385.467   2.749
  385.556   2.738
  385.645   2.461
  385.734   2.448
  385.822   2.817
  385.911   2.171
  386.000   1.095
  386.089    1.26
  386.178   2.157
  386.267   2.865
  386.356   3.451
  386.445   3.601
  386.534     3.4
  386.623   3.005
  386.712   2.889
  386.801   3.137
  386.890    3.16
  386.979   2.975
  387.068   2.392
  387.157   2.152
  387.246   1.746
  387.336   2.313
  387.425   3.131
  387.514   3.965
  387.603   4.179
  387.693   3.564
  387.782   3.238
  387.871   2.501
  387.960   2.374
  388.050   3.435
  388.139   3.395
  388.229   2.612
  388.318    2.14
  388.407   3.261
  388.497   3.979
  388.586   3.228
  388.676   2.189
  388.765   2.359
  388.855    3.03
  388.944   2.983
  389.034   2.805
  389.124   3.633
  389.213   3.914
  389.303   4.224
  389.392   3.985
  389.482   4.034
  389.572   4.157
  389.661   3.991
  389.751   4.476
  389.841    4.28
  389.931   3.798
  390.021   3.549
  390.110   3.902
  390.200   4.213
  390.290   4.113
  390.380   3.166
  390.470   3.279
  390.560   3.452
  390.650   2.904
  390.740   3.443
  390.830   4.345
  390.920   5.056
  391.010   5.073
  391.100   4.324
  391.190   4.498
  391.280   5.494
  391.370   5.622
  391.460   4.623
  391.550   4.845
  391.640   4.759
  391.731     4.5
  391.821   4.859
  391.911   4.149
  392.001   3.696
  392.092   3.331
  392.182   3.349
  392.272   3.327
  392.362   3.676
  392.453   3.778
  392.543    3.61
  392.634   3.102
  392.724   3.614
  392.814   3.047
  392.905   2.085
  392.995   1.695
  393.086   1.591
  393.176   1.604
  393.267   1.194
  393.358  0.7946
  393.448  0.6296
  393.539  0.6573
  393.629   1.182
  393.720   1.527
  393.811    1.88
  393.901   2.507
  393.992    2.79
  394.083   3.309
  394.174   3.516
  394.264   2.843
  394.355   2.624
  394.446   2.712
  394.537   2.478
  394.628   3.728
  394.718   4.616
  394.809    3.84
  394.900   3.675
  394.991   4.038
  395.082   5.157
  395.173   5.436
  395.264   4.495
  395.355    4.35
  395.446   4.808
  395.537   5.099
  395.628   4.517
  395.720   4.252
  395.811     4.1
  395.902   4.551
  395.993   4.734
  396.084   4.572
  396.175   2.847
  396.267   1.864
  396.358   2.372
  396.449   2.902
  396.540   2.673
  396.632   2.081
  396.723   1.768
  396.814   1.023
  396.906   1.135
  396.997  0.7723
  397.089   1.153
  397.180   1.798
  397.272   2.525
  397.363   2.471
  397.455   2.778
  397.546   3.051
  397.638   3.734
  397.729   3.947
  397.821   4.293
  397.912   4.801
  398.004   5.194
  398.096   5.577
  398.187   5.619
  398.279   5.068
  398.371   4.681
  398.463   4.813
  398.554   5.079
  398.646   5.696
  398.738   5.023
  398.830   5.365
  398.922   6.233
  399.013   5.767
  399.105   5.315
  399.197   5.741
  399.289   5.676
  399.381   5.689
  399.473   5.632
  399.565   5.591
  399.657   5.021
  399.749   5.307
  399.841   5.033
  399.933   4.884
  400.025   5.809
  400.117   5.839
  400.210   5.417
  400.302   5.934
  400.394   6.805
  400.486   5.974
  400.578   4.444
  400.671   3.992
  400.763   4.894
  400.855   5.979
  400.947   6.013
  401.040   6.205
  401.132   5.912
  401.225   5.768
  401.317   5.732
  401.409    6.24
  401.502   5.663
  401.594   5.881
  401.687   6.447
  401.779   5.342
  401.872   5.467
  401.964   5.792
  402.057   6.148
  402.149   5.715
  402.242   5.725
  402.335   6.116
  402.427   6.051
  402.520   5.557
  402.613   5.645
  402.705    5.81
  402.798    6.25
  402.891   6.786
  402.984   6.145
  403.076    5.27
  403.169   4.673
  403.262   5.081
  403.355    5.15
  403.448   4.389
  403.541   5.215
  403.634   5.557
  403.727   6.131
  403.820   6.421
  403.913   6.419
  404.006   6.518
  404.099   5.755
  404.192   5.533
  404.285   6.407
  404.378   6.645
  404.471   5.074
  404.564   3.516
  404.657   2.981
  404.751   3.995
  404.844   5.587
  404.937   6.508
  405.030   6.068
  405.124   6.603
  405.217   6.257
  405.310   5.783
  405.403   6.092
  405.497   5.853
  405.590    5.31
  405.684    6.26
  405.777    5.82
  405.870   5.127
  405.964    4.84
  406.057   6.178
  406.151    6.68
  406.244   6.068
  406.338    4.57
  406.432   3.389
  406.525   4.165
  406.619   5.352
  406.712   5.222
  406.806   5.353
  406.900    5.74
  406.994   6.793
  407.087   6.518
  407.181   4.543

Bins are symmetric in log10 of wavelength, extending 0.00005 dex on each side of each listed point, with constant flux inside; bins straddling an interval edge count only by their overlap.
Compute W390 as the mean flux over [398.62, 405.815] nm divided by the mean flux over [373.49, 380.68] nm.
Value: 1.54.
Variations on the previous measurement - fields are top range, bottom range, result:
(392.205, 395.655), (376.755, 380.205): 0.76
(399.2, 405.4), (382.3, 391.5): 1.83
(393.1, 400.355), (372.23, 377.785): 1.13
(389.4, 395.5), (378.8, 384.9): 1.15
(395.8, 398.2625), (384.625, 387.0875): 1.09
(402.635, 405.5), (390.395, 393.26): 1.51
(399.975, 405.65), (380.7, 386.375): 2.07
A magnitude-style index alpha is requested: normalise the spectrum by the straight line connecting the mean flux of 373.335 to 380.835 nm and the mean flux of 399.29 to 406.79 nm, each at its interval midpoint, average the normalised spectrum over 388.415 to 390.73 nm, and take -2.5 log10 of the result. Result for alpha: 0.27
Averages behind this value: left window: 3.63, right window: 5.59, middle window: 3.58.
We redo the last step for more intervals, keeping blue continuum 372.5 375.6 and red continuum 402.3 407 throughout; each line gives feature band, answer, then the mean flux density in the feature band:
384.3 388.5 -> 0.34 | 2.98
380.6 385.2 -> 0.31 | 2.83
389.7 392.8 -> 0.11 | 4.05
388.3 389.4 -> 0.31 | 3.21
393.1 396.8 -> 0.48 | 3.09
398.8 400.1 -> -0.08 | 5.52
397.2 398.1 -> 0.33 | 3.7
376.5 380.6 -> -0.19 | 4.07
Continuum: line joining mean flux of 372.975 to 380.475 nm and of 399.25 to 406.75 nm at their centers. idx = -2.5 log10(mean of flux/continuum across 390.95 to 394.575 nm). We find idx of 0.461 mag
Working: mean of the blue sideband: 3.59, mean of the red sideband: 5.59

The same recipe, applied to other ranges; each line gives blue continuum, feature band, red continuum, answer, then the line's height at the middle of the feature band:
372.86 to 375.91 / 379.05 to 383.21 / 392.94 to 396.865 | -0.07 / 3.04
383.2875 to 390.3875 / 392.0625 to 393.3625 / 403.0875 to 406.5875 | 0.37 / 3.82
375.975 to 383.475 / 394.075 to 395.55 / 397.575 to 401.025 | 0.24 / 4.89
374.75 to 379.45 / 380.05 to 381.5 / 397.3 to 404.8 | -0.01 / 4.13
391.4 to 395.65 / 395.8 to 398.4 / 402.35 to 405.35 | 0.26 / 4.09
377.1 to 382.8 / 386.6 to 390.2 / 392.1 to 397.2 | 0.00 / 3.28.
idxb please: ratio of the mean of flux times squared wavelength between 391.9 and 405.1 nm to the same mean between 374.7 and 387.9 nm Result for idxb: 1.47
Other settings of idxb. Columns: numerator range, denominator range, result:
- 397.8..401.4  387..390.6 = 1.73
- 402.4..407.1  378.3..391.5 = 1.89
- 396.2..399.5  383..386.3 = 1.61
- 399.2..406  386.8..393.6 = 1.79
